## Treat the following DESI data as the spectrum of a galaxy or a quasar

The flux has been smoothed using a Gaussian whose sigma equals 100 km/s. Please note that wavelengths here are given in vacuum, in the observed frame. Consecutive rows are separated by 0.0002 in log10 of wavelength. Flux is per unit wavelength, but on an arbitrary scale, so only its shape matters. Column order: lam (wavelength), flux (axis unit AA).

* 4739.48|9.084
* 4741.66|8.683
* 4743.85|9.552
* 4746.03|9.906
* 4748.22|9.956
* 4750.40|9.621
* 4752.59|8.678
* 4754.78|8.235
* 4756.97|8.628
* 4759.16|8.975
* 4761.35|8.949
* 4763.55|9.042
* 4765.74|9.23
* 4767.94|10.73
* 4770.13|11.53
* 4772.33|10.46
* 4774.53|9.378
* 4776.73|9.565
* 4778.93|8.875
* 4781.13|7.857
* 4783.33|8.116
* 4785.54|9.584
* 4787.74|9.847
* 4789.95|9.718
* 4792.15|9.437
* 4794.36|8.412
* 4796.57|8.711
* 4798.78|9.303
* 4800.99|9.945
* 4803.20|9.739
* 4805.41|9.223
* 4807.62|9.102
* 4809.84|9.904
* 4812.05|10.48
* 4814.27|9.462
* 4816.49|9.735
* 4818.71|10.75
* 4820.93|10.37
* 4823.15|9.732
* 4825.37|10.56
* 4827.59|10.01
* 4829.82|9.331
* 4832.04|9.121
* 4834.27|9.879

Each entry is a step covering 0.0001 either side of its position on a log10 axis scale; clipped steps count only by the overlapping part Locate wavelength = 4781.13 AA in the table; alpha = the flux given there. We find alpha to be 7.857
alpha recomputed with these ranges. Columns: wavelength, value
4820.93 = 10.37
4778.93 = 8.875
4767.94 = 10.73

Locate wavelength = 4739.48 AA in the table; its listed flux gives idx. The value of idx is 9.084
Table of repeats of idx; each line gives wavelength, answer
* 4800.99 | 9.945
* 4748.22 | 9.956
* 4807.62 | 9.102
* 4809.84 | 9.904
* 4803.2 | 9.739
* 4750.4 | 9.621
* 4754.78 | 8.235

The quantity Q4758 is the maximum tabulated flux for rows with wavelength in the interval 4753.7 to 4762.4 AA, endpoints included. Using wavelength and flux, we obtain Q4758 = 8.975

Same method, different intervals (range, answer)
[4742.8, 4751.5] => 9.956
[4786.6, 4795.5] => 9.847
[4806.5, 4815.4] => 10.48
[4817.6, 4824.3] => 10.75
